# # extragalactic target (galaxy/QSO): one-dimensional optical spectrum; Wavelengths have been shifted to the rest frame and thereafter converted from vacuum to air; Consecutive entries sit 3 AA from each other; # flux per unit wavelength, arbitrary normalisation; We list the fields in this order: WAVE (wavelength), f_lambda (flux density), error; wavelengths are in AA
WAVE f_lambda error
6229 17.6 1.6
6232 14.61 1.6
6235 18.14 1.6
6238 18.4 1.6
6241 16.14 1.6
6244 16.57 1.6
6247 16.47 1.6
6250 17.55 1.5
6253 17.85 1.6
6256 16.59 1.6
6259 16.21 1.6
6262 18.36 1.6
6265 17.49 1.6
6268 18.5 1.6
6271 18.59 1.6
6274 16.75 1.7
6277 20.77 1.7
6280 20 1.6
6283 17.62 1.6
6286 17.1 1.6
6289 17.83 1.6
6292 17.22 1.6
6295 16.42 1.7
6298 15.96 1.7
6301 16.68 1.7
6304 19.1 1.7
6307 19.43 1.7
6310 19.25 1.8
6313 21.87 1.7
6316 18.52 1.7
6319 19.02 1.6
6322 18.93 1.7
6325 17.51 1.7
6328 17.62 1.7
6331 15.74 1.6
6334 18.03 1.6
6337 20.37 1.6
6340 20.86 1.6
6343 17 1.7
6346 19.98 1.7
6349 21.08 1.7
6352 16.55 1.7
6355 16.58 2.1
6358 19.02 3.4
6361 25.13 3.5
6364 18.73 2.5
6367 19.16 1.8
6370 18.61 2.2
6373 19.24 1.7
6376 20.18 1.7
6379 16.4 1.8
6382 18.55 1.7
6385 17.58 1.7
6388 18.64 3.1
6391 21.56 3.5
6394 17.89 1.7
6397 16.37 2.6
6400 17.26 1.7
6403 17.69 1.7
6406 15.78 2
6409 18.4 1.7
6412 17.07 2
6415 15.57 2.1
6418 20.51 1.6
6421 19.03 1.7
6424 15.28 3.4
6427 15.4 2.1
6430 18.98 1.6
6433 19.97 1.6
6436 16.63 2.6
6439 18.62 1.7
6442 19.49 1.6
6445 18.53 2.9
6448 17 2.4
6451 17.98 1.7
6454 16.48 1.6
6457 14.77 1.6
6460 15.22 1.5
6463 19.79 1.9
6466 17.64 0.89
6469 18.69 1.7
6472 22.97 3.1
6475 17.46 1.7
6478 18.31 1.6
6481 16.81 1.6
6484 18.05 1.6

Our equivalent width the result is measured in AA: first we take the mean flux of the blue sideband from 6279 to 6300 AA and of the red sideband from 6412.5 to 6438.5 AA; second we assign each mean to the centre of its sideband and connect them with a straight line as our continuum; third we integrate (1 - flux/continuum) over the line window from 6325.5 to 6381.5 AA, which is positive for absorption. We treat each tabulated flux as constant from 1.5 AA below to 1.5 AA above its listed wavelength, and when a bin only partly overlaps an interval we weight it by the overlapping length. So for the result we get -4.3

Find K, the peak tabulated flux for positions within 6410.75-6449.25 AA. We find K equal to 20.51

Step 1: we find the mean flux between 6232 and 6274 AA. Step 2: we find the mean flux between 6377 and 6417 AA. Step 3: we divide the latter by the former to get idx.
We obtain 1.0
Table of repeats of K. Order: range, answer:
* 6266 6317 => 21.87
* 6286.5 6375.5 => 25.13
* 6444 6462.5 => 18.53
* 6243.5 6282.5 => 20.77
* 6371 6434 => 21.56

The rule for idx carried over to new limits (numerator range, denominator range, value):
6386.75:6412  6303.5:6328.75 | 0.94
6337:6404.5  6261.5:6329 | 1.03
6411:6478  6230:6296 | 1.02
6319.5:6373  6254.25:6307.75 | 1.06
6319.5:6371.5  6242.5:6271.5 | 1.09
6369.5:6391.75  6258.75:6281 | 1.02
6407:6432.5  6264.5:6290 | 0.96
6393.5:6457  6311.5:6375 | 0.92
